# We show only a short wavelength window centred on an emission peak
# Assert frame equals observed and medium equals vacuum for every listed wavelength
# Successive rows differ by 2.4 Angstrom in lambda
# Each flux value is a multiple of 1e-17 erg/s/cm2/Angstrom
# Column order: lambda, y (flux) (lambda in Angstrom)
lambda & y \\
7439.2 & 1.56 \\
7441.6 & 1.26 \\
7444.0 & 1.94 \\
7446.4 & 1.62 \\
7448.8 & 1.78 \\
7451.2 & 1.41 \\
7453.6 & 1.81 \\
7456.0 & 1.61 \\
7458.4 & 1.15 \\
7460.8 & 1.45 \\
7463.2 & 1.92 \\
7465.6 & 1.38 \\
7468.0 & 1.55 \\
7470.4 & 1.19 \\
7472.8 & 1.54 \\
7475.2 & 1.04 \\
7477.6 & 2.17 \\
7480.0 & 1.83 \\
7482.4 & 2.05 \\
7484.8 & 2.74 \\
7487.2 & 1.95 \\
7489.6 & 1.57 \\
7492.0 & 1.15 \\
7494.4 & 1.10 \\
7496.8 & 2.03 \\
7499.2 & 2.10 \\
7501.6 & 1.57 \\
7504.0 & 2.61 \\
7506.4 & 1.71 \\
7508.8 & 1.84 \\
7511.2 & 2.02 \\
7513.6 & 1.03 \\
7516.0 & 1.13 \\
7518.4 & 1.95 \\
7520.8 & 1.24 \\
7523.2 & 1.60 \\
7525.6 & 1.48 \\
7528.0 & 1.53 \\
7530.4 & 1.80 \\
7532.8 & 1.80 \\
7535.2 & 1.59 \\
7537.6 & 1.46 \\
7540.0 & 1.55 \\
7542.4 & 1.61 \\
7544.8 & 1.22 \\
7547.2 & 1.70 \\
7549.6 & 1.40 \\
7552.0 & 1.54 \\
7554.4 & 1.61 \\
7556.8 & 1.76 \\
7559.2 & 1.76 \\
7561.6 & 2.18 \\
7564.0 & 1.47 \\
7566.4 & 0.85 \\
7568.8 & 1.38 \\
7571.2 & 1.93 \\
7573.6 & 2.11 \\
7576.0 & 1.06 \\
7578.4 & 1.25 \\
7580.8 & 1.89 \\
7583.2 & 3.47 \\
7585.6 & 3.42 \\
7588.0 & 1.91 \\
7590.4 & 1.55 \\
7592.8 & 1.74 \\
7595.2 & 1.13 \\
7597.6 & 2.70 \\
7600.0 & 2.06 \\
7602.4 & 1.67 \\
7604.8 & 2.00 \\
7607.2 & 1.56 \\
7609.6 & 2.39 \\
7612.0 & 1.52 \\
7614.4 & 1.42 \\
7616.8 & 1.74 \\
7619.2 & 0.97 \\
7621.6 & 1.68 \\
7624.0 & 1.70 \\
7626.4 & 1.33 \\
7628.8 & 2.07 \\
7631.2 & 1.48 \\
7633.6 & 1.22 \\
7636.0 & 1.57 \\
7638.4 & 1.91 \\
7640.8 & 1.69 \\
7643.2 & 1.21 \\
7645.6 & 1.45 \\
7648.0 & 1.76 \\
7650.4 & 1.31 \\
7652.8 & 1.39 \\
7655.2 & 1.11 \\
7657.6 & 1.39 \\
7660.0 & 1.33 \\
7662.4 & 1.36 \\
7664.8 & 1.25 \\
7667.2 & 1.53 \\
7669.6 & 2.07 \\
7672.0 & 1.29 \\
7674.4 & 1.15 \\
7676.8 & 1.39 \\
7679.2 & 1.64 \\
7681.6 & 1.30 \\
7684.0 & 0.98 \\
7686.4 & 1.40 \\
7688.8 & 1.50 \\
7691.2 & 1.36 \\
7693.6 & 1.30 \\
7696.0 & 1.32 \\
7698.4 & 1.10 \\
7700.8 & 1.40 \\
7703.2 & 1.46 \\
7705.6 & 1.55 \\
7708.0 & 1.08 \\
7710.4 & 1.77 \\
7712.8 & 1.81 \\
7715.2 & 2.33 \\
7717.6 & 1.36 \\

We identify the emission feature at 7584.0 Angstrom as [S II] 6716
